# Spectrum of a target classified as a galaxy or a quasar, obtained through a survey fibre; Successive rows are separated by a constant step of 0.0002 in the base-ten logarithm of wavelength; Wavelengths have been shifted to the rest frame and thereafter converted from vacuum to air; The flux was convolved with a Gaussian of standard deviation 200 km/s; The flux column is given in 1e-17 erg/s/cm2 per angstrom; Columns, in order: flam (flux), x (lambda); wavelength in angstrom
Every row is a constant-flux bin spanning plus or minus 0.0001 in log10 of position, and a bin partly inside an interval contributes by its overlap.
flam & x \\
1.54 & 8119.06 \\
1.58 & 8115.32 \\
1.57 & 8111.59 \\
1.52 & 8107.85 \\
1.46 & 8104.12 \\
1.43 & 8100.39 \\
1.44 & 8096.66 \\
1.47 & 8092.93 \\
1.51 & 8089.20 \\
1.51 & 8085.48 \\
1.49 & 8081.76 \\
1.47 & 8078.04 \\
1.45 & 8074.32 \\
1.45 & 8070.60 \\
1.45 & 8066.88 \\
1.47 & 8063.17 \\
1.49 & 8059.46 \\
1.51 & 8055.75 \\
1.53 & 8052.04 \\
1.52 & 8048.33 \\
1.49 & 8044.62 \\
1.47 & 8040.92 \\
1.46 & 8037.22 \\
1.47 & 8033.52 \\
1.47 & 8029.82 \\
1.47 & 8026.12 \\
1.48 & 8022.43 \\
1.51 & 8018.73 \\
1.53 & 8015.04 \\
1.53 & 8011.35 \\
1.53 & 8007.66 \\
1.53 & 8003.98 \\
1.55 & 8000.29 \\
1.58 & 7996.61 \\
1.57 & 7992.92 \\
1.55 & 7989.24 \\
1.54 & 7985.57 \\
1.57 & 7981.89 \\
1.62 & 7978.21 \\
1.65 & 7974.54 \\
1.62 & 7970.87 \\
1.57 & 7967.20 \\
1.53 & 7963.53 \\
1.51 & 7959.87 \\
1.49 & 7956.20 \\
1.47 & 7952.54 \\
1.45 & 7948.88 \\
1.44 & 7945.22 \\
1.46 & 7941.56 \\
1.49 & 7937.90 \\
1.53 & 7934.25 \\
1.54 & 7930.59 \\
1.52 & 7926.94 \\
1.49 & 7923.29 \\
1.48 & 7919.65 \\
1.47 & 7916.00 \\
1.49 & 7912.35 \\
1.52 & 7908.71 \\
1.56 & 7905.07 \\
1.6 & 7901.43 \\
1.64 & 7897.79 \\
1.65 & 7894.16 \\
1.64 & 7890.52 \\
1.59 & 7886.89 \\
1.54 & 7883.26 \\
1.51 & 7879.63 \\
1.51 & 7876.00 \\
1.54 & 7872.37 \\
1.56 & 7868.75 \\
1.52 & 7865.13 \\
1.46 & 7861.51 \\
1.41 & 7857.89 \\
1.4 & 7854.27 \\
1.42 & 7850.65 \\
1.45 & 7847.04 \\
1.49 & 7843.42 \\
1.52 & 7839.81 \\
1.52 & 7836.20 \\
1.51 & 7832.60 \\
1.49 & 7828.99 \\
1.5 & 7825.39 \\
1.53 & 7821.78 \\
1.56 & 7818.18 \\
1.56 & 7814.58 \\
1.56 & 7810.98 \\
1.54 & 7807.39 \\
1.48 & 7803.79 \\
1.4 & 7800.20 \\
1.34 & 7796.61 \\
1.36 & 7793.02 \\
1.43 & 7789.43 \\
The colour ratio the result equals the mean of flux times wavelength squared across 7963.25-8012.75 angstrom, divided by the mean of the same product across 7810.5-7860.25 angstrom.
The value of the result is 1.09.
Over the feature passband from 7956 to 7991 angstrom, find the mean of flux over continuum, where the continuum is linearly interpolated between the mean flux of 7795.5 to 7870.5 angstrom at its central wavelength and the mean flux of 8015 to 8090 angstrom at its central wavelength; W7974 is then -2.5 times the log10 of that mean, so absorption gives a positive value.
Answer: -0.06 mag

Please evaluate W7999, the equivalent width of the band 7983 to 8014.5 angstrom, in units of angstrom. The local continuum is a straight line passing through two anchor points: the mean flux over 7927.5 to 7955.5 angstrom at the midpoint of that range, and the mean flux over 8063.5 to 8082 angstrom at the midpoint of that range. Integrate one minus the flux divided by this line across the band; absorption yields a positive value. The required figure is -1.6 angstrom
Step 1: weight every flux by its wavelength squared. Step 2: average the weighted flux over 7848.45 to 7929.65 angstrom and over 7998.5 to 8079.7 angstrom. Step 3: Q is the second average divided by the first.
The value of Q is 1.02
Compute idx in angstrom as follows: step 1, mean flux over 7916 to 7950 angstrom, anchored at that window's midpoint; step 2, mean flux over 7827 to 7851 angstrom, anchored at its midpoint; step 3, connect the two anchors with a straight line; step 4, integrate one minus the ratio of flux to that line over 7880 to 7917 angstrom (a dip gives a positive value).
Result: -2.0 angstrom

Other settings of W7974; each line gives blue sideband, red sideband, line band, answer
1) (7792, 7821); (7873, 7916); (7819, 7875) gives 0.021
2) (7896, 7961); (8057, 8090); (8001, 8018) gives -0.029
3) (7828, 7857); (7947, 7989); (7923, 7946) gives 0.021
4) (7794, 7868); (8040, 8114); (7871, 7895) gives -0.058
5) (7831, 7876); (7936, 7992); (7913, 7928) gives 0.018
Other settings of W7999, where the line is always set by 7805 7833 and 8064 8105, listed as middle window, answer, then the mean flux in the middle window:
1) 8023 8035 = 0.1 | 1.47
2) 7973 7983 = -0.8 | 1.62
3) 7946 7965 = 0.1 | 1.49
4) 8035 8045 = 0.0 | 1.47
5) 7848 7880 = 0.9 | 1.48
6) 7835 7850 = 0.4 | 1.49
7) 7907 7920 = 0.1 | 1.49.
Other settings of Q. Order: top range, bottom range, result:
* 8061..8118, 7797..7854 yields 1.06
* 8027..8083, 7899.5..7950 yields 1.02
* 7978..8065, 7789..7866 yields 1.08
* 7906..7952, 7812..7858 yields 1.02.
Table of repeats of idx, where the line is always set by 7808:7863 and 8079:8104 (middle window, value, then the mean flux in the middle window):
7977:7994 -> -1.0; 1.57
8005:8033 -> -0.4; 1.5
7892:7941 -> -1.6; 1.54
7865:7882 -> -0.4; 1.53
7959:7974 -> -0.9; 1.57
